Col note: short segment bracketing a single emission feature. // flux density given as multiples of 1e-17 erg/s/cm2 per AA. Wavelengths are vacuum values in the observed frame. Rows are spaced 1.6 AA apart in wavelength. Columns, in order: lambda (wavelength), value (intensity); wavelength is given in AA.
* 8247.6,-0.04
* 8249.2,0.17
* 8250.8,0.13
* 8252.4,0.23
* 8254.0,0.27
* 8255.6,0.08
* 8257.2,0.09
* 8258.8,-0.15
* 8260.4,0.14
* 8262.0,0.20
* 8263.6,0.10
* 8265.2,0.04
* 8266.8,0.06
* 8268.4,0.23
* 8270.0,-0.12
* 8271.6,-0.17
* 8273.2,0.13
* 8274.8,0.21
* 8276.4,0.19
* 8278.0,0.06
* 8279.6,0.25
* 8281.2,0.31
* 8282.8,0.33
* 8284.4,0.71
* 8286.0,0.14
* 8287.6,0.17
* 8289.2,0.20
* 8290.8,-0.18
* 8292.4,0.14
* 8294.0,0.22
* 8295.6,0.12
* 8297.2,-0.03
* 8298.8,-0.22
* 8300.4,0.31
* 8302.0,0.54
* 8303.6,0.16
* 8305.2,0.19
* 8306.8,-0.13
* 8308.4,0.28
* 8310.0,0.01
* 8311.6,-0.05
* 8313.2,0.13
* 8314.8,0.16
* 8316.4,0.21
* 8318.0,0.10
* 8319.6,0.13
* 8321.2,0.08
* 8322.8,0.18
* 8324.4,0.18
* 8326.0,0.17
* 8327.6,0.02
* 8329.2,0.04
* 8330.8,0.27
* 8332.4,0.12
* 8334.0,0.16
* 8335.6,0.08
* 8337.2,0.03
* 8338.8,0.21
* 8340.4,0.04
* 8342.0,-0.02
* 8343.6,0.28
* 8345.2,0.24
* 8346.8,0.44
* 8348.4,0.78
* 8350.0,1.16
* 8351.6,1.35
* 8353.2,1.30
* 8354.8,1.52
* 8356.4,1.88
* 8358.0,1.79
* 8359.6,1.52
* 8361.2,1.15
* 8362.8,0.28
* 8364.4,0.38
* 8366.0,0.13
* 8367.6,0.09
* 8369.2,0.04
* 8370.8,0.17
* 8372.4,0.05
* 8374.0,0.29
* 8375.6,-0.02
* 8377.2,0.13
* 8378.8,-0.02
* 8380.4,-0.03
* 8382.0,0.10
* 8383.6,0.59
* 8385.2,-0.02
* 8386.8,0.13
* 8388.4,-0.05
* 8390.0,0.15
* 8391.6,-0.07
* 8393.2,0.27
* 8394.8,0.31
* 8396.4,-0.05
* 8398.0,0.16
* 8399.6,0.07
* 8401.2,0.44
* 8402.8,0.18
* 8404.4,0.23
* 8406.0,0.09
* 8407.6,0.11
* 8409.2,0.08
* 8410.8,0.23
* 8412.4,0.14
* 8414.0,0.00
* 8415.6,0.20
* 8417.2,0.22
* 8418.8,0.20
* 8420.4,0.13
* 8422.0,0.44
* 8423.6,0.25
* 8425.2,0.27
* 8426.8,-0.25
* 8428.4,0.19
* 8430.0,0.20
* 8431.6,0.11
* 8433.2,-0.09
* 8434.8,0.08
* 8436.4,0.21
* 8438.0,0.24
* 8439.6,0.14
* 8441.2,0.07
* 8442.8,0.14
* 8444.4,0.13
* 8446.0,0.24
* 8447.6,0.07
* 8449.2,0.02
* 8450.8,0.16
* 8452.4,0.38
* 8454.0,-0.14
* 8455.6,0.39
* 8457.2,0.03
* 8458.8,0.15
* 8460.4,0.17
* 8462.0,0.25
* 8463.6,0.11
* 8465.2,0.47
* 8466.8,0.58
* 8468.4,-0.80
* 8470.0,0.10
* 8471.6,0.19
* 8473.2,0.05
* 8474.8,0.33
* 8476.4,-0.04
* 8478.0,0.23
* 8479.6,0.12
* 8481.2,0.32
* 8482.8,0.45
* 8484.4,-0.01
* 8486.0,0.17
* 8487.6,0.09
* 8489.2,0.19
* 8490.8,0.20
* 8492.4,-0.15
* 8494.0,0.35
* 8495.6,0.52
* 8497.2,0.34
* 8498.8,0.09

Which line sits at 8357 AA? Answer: [O II] 3727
